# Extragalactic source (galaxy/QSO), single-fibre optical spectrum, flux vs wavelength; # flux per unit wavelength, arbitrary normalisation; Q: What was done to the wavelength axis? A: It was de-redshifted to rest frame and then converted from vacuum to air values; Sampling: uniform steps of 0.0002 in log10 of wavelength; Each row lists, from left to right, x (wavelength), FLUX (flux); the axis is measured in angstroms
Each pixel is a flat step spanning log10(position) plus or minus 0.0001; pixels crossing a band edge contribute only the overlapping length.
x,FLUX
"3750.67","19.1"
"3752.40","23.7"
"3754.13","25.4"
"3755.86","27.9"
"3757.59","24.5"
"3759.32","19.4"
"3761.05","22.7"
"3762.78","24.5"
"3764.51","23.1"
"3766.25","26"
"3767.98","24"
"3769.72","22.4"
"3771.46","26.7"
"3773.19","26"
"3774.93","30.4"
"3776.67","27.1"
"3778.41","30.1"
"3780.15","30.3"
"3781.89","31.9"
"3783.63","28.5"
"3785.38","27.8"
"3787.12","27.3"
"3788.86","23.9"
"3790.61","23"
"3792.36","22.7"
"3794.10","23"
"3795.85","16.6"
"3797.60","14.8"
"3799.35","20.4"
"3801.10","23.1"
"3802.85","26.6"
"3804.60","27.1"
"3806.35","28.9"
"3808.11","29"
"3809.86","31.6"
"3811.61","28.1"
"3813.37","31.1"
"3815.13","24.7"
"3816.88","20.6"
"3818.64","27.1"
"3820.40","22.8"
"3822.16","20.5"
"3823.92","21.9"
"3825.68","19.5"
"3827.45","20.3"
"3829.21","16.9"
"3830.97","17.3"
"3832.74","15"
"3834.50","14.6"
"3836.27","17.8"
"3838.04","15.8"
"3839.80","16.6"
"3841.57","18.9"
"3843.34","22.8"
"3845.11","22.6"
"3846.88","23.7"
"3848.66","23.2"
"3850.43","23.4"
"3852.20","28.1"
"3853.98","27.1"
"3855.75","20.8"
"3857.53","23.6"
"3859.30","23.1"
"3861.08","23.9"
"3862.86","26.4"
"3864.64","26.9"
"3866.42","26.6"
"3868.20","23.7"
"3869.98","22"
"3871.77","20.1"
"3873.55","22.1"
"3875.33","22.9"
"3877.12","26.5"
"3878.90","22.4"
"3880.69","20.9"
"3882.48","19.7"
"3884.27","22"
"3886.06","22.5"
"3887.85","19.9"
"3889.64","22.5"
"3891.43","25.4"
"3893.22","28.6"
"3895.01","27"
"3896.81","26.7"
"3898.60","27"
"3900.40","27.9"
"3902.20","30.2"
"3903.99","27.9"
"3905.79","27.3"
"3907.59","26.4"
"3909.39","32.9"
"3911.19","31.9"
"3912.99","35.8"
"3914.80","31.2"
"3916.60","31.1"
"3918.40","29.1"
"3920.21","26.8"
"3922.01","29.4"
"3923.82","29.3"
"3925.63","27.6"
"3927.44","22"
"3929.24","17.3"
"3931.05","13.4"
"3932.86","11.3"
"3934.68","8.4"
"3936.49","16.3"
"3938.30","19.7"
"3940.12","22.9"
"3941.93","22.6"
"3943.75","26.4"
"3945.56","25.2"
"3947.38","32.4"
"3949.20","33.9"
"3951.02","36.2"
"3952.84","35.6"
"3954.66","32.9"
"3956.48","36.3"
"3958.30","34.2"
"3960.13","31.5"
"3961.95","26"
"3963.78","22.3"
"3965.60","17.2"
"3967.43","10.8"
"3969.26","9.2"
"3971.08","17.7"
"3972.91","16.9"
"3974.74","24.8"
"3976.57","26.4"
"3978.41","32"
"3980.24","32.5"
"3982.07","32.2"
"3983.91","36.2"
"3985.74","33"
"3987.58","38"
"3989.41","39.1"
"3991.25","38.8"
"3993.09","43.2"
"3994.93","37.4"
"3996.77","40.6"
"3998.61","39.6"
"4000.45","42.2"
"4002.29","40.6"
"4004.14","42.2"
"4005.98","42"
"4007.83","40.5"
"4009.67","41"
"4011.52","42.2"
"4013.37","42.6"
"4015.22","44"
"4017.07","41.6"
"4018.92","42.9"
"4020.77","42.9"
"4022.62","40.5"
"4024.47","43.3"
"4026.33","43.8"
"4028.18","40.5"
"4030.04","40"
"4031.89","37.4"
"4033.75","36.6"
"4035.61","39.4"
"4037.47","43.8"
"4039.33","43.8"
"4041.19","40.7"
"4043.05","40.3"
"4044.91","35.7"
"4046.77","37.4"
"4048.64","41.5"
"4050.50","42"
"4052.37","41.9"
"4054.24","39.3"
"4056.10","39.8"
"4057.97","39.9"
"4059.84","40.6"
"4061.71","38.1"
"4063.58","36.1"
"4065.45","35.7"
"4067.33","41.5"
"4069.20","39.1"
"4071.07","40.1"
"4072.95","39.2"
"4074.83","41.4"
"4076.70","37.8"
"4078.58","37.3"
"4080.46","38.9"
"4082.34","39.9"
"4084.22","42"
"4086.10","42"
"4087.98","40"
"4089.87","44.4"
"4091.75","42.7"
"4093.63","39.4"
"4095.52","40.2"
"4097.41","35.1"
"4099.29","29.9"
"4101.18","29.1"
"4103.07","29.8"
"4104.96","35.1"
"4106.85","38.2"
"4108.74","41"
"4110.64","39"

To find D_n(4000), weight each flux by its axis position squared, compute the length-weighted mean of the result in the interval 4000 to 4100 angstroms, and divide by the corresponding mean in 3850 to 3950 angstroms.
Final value 1.8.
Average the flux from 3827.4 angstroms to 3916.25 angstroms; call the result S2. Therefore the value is 23.9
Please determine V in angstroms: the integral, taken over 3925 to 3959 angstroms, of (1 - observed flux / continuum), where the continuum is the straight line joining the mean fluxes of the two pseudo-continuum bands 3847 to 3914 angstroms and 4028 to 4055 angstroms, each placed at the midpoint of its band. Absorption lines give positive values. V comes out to 6.8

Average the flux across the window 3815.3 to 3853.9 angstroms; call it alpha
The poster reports 20.7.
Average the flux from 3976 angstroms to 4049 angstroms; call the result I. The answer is 39.5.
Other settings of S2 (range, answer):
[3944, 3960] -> 33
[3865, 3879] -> 23.5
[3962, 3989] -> 25.3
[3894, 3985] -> 26.2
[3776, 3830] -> 24.7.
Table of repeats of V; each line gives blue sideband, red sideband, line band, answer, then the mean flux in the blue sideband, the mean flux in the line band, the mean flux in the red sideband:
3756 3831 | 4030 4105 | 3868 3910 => 7.0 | 24.6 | 24.7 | 38.9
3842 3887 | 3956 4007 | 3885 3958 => 2.2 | 23.4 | 26.5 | 31.5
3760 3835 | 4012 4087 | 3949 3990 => 8.0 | 24.2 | 28.3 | 40.3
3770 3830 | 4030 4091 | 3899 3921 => 1.0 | 25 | 29.8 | 39.8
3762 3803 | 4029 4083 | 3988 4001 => -1.4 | 25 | 40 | 39.5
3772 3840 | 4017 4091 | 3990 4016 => -3.1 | 23.7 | 41.2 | 40.2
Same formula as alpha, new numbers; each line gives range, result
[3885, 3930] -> 27.4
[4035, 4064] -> 40.1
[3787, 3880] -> 22.8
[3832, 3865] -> 21.8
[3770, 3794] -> 27.1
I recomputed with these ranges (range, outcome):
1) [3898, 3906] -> 28.2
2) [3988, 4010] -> 40.5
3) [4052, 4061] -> 40.2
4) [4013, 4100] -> 40.1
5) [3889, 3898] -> 26.2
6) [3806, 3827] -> 25.3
